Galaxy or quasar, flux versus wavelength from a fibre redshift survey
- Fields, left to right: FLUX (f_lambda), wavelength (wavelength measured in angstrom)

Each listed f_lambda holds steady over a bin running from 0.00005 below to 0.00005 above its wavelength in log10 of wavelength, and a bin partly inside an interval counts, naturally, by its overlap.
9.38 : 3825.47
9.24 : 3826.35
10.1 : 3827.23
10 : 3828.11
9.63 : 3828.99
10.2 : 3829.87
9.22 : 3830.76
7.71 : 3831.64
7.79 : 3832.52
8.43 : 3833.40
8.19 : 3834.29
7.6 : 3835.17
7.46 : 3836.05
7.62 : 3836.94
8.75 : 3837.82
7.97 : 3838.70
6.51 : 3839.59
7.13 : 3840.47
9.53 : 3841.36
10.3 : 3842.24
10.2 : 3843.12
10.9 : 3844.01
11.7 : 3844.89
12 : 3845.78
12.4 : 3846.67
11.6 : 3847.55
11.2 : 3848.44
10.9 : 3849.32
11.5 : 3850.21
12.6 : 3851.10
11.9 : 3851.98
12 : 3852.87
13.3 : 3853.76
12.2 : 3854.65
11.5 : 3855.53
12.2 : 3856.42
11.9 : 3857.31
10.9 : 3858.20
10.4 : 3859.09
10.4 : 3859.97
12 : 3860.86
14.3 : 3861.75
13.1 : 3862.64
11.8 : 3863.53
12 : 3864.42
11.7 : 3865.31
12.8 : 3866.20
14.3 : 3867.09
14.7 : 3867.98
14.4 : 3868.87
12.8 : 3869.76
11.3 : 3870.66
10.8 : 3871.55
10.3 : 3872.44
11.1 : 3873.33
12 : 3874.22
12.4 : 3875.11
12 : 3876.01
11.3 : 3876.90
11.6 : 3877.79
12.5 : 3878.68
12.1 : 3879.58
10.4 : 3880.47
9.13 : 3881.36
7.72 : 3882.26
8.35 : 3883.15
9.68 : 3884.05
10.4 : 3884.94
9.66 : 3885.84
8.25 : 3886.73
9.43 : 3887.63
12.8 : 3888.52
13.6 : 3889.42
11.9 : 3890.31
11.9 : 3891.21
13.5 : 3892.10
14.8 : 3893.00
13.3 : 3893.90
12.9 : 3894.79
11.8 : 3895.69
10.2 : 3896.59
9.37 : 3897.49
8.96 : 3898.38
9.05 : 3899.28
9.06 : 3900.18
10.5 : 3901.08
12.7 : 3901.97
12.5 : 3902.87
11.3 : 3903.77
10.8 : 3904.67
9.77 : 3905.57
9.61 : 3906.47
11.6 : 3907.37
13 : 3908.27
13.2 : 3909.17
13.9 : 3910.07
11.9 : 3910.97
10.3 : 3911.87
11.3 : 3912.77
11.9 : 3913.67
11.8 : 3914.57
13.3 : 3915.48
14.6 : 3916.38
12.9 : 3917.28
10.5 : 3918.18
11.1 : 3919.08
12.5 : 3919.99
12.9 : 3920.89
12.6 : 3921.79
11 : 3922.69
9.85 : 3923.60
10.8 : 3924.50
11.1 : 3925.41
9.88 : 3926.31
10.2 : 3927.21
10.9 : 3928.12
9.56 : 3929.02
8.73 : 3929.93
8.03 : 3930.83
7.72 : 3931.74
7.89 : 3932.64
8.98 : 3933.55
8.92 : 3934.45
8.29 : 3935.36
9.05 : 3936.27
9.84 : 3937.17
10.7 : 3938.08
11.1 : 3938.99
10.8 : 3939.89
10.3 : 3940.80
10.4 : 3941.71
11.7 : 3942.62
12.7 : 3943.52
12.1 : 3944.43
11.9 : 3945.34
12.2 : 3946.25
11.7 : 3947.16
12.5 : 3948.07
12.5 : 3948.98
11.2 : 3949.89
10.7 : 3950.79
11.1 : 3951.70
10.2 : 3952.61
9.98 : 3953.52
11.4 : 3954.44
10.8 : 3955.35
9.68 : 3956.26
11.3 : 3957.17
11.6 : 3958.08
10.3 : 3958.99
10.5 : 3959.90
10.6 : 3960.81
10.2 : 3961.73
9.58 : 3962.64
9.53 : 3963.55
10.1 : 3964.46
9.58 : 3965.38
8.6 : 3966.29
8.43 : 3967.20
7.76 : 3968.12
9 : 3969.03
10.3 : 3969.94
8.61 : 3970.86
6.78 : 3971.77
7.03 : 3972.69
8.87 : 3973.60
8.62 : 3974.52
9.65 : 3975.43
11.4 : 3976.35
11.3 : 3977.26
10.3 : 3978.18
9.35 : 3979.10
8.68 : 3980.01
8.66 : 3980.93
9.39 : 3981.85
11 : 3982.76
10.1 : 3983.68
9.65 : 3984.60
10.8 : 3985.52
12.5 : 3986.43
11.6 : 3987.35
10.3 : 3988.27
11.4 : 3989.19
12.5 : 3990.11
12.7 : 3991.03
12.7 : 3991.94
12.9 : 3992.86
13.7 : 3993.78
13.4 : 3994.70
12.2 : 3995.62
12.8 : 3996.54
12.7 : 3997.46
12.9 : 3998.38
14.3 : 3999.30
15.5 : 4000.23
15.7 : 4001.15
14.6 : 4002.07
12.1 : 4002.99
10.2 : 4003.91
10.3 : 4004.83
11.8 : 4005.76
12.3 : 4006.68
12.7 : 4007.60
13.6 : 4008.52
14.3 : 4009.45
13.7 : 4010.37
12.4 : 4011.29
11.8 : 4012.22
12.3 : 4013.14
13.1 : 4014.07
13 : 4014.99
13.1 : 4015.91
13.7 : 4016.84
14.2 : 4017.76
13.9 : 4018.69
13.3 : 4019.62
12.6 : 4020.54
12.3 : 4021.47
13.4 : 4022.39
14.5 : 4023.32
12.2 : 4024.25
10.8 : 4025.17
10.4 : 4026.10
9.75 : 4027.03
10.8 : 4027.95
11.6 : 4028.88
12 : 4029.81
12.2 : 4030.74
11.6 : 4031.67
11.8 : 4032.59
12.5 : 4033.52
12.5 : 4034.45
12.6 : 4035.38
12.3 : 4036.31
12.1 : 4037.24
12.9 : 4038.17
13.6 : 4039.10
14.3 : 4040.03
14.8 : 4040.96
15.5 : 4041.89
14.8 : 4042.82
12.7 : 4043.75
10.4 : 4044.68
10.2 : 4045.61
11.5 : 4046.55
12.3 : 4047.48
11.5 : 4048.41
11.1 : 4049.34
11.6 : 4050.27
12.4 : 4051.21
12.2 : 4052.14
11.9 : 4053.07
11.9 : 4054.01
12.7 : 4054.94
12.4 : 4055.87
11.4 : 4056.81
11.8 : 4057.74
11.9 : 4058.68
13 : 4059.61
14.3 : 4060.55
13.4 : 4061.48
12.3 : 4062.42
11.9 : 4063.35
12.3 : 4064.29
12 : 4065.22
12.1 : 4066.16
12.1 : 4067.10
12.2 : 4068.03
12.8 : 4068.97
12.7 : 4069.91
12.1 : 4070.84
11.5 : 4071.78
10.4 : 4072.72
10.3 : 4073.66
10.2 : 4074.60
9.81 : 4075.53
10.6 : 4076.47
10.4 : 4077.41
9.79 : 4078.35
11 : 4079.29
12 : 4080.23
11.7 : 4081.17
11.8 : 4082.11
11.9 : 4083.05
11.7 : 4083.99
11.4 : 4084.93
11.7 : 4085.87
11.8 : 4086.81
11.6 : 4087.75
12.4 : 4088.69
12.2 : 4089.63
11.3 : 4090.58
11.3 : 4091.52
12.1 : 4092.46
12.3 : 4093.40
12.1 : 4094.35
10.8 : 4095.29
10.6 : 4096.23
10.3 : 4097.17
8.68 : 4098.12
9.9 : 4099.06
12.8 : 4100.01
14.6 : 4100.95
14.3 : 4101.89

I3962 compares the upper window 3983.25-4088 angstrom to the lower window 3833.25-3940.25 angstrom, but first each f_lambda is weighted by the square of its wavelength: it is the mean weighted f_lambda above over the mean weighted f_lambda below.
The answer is 1.20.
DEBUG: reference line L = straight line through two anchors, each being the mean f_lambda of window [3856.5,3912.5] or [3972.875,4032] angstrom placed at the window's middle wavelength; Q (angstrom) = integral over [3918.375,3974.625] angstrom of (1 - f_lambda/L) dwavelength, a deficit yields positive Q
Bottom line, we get 7.3 angstrom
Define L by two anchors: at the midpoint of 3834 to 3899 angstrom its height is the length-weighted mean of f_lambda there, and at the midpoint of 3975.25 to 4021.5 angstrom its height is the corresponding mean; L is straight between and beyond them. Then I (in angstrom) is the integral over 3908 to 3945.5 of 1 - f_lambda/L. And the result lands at 2.2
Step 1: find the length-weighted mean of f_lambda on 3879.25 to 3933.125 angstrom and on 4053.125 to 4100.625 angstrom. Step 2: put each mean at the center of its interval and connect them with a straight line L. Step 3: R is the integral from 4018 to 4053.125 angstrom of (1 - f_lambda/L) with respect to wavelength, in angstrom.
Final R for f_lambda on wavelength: -2.7 angstrom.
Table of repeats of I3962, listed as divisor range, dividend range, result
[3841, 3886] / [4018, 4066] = 1.17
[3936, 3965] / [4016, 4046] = 1.20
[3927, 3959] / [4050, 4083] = 1.20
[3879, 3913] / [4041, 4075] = 1.19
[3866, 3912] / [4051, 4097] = 1.13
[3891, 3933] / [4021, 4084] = 1.15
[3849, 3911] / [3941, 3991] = 0.94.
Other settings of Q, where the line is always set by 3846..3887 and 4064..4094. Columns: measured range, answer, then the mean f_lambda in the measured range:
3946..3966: 1.40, 10.8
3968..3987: 3.29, 9.56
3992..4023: -4.03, 13.1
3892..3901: 0.31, 11.2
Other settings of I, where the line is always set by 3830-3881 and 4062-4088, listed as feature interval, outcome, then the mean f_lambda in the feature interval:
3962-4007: 1.6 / 10.9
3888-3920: -1.9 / 11.8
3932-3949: 0.9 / 10.6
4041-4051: -0.7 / 12.3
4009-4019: -1.6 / 13.2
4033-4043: -1.7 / 13.4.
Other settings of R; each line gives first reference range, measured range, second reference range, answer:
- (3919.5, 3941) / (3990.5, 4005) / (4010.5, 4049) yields -1.7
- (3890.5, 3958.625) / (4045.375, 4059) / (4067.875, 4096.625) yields -0.5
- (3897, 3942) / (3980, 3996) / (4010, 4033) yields 0.6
